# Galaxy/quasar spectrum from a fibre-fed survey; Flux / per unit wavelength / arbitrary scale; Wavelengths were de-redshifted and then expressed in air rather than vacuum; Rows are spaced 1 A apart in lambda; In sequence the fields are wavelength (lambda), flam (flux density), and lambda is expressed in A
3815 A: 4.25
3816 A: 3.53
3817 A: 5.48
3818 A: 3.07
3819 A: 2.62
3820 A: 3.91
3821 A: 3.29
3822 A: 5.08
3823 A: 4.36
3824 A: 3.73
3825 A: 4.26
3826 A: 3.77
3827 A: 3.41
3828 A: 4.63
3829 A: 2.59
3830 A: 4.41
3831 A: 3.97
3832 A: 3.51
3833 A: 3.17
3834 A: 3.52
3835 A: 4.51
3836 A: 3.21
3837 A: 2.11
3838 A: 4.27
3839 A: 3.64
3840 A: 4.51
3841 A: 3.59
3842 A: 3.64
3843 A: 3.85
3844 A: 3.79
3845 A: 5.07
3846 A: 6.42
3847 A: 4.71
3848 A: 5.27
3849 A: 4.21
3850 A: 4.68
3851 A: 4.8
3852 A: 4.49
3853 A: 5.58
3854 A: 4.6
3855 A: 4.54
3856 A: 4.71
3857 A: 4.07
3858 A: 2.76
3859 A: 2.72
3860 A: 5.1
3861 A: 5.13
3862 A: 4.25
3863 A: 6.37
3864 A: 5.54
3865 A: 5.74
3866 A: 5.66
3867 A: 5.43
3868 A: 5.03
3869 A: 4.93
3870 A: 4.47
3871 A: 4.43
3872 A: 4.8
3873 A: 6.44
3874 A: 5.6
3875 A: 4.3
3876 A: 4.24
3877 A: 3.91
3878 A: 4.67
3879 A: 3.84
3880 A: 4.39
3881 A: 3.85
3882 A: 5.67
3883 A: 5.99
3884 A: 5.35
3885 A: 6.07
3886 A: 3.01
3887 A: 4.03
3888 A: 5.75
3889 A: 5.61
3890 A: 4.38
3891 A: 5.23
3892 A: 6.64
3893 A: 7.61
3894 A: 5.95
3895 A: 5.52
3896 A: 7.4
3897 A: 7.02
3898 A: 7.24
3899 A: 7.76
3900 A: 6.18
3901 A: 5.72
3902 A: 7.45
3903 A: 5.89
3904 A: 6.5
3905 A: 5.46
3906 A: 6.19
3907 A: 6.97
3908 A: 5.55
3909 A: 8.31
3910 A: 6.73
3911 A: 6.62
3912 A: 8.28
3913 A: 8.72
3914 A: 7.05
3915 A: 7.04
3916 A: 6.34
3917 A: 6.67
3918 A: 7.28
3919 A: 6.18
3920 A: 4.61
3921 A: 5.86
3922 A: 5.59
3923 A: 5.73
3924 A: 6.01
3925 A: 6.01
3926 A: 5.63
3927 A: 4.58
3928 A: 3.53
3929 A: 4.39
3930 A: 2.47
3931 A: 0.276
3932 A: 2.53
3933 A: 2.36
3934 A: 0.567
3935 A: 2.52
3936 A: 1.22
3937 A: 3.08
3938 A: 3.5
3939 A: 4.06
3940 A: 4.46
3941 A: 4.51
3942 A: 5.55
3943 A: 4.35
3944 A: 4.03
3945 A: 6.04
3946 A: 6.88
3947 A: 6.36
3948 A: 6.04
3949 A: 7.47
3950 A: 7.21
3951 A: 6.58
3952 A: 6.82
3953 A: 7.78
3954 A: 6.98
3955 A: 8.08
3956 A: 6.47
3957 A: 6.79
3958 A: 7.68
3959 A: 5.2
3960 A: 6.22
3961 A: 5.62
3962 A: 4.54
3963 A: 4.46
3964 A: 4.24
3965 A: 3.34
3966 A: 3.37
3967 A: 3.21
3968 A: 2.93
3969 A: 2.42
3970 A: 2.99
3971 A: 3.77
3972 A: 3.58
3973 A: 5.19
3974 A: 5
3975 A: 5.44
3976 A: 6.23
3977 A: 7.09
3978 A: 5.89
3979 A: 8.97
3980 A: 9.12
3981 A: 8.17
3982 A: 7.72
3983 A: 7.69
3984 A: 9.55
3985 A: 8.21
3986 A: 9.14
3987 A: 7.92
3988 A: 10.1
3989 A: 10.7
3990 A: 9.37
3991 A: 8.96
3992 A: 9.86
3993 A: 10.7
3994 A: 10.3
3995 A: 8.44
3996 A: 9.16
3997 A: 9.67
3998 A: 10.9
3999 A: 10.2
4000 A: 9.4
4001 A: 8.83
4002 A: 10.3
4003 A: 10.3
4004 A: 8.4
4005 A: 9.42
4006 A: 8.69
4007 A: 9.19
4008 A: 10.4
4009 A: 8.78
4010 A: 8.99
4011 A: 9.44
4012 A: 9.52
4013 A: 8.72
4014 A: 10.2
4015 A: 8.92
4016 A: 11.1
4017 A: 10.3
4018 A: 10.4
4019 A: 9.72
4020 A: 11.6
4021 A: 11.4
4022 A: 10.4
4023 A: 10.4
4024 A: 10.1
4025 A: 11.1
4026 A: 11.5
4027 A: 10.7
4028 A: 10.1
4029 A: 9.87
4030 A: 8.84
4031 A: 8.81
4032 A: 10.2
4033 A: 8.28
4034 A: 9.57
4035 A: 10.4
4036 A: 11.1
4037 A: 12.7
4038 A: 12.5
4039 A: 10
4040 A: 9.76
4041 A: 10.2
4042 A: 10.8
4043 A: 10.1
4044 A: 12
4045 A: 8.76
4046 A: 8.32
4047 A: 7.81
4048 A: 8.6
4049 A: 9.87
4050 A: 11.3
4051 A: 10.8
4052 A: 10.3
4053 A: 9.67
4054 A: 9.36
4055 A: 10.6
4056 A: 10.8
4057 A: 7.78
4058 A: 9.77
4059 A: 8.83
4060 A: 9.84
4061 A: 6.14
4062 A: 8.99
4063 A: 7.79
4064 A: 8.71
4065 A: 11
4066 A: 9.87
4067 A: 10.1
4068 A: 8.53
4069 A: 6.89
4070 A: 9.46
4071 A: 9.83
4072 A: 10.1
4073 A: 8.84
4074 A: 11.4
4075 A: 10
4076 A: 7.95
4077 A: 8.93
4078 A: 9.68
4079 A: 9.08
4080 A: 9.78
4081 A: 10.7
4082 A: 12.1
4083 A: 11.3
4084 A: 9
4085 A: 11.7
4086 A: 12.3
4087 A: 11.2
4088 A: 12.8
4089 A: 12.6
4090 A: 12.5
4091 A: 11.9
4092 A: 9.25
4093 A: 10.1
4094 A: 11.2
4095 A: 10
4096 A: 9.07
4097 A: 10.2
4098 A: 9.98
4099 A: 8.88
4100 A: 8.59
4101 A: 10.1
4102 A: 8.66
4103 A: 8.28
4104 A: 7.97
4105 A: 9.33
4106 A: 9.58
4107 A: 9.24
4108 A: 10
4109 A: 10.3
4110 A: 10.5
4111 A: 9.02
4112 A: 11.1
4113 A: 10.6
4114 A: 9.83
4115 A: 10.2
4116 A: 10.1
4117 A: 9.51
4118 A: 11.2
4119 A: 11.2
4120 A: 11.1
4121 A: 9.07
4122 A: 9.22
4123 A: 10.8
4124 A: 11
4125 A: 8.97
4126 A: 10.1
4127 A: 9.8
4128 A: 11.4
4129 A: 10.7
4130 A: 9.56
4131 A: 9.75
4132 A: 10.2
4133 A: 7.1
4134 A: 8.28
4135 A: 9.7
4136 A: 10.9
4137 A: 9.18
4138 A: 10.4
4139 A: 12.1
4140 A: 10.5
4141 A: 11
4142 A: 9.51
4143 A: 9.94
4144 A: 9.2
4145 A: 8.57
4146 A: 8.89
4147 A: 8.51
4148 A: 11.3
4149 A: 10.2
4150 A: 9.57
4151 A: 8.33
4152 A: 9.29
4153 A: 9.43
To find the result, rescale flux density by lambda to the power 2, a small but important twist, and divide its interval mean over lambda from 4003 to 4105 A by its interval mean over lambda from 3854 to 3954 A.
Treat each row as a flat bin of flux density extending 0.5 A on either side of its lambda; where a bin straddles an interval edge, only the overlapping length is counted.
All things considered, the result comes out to 2.00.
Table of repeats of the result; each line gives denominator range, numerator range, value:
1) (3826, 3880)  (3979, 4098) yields 2.45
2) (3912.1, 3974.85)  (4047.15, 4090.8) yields 2.11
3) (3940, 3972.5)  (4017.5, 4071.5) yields 1.93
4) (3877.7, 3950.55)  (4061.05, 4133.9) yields 2.01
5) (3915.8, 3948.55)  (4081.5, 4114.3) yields 2.48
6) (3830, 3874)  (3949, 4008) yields 1.74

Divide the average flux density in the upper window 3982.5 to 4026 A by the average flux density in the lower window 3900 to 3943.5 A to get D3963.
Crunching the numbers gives 1.87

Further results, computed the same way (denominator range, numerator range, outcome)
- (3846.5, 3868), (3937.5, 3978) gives 1.11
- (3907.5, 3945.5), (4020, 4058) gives 2.05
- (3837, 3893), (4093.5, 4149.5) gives 2.07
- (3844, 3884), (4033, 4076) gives 2.01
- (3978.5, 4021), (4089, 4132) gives 1.06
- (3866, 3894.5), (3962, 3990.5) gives 1.23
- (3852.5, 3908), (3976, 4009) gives 1.70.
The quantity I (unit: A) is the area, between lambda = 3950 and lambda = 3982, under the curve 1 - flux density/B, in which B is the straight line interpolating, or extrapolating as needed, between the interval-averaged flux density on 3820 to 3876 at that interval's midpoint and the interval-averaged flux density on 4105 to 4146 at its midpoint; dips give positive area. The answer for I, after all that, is 5.2 A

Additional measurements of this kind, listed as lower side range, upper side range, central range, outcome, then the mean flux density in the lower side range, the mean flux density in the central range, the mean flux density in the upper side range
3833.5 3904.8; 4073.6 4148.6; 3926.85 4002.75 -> 10.0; 5.01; 6.2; 10.1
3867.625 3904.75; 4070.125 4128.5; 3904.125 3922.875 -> -1.7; 5.48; 6.62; 10.2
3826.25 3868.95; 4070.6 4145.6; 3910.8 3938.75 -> 5.6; 4.36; 4.78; 10.1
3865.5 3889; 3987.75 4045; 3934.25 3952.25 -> 5.9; 4.88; 4.95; 10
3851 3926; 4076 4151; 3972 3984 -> 0.8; 5.63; 6.92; 10.1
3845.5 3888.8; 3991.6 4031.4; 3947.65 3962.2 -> 2.2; 4.83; 6.68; 9.88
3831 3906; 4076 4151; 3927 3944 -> 8.6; 4.97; 3.16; 10.1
